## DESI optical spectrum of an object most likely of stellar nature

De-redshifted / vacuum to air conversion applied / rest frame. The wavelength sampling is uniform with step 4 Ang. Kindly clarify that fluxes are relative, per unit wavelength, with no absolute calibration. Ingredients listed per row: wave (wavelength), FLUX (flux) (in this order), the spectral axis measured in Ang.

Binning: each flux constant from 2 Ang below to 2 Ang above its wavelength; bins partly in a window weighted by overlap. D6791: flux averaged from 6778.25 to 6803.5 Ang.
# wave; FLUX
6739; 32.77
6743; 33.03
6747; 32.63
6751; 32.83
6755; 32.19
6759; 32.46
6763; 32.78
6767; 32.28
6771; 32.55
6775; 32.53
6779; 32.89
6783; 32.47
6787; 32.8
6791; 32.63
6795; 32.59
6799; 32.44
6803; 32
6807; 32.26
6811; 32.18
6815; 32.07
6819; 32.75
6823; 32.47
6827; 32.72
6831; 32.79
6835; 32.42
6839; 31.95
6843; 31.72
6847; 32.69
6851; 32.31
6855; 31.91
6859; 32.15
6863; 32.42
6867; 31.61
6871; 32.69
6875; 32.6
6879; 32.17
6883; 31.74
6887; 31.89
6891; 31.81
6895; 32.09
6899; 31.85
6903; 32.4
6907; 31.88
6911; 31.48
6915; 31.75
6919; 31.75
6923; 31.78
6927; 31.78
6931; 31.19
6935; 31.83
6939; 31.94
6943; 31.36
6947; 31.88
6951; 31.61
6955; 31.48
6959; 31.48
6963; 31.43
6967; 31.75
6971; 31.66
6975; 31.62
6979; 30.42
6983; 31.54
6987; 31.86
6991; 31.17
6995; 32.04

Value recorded 32.6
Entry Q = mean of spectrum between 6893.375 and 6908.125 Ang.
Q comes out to 32.1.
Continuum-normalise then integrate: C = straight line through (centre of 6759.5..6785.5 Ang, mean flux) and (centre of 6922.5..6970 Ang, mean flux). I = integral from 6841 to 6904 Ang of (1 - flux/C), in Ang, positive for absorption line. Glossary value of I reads -0.2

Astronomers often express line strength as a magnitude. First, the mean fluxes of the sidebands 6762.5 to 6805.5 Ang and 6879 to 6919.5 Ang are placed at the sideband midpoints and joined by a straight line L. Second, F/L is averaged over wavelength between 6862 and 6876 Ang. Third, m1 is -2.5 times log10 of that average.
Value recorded -0.01 mag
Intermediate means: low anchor 32.5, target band 32.3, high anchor 31.9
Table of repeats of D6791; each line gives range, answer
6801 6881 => 32.3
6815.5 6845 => 32.4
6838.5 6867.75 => 32.1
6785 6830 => 32.5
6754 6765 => 32.5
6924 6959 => 31.6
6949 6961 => 31.5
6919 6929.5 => 31.7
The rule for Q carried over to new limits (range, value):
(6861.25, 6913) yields 32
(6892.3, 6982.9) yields 31.7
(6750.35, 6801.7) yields 32.6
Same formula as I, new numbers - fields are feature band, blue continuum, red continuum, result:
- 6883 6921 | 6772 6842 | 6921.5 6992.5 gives 0.01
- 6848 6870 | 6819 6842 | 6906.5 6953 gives 0.07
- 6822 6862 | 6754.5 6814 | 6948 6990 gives -0.18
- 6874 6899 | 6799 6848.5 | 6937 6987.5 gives -0.03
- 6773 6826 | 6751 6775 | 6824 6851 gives -0.06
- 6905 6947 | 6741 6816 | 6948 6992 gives 0.04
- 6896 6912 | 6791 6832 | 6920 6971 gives -0.03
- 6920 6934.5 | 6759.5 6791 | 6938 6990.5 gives 0.05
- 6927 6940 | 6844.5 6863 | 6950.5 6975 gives 0.04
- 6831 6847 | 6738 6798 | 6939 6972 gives 0.01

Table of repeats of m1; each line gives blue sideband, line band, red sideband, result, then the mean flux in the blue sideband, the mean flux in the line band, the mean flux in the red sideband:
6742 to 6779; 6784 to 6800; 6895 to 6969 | -0.006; 32.6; 32.6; 31.7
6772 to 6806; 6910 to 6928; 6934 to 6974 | 0.004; 32.5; 31.7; 31.6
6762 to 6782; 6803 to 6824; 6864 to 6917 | 0.003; 32.6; 32.3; 32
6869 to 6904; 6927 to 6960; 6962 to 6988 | 0.003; 32.1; 31.6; 31.5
